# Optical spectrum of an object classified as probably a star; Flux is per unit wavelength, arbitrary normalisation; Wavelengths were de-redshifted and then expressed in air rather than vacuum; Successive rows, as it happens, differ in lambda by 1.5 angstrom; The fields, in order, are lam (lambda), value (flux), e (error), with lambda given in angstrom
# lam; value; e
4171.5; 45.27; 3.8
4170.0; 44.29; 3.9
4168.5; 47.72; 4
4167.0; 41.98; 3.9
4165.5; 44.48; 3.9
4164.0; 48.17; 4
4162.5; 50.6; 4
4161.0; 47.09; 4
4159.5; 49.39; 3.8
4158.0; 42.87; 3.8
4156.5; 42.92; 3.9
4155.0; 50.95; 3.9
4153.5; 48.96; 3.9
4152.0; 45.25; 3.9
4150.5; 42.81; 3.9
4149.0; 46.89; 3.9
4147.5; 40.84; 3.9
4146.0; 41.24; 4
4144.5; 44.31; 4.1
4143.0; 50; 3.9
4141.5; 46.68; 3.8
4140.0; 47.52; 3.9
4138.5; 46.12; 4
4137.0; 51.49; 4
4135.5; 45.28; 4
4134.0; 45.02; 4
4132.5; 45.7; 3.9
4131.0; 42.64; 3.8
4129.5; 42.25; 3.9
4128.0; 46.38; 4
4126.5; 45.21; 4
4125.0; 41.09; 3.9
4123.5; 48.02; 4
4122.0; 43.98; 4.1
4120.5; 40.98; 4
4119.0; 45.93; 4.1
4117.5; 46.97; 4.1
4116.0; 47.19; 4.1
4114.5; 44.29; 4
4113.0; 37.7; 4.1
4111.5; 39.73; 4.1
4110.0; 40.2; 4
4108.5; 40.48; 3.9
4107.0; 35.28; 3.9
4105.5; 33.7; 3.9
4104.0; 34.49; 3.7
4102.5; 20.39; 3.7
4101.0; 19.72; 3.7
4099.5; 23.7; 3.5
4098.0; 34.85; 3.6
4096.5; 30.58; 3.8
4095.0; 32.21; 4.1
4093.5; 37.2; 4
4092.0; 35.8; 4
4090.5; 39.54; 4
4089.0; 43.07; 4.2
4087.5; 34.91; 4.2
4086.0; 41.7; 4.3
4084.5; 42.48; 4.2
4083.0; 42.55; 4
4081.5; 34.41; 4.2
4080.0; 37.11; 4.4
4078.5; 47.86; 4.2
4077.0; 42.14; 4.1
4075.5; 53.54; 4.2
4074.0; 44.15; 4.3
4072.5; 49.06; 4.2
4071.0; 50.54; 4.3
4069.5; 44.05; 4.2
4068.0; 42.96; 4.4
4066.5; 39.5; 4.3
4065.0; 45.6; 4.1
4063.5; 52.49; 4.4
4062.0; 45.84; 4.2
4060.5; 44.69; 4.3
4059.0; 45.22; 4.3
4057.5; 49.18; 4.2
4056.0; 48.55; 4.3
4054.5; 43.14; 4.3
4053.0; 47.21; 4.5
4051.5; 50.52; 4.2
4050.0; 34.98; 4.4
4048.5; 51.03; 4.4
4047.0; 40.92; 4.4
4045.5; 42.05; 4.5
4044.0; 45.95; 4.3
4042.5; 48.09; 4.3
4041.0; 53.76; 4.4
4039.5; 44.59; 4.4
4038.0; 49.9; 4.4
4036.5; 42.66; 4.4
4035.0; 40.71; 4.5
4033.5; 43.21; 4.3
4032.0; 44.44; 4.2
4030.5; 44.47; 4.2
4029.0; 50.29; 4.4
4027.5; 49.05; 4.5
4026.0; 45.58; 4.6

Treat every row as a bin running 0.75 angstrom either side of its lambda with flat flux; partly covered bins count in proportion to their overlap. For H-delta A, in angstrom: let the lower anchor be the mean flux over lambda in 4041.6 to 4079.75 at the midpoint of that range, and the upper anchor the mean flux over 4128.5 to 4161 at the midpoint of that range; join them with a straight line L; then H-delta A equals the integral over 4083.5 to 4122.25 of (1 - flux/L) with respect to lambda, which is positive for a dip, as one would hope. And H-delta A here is 7.3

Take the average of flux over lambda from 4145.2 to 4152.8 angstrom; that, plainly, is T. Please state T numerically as 43.4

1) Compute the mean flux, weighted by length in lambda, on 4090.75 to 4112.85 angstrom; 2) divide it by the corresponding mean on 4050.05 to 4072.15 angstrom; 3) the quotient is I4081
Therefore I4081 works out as 0.7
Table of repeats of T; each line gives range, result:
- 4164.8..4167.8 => 43.3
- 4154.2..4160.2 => 46.5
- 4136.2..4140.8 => 48.3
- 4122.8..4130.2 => 44.6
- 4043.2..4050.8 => 43.1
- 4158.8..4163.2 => 49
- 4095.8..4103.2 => 25.9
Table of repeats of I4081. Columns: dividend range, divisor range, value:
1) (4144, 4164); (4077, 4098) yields 1.19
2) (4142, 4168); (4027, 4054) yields 1.00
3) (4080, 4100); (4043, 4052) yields 0.83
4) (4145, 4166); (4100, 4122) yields 1.22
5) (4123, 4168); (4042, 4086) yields 1.02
